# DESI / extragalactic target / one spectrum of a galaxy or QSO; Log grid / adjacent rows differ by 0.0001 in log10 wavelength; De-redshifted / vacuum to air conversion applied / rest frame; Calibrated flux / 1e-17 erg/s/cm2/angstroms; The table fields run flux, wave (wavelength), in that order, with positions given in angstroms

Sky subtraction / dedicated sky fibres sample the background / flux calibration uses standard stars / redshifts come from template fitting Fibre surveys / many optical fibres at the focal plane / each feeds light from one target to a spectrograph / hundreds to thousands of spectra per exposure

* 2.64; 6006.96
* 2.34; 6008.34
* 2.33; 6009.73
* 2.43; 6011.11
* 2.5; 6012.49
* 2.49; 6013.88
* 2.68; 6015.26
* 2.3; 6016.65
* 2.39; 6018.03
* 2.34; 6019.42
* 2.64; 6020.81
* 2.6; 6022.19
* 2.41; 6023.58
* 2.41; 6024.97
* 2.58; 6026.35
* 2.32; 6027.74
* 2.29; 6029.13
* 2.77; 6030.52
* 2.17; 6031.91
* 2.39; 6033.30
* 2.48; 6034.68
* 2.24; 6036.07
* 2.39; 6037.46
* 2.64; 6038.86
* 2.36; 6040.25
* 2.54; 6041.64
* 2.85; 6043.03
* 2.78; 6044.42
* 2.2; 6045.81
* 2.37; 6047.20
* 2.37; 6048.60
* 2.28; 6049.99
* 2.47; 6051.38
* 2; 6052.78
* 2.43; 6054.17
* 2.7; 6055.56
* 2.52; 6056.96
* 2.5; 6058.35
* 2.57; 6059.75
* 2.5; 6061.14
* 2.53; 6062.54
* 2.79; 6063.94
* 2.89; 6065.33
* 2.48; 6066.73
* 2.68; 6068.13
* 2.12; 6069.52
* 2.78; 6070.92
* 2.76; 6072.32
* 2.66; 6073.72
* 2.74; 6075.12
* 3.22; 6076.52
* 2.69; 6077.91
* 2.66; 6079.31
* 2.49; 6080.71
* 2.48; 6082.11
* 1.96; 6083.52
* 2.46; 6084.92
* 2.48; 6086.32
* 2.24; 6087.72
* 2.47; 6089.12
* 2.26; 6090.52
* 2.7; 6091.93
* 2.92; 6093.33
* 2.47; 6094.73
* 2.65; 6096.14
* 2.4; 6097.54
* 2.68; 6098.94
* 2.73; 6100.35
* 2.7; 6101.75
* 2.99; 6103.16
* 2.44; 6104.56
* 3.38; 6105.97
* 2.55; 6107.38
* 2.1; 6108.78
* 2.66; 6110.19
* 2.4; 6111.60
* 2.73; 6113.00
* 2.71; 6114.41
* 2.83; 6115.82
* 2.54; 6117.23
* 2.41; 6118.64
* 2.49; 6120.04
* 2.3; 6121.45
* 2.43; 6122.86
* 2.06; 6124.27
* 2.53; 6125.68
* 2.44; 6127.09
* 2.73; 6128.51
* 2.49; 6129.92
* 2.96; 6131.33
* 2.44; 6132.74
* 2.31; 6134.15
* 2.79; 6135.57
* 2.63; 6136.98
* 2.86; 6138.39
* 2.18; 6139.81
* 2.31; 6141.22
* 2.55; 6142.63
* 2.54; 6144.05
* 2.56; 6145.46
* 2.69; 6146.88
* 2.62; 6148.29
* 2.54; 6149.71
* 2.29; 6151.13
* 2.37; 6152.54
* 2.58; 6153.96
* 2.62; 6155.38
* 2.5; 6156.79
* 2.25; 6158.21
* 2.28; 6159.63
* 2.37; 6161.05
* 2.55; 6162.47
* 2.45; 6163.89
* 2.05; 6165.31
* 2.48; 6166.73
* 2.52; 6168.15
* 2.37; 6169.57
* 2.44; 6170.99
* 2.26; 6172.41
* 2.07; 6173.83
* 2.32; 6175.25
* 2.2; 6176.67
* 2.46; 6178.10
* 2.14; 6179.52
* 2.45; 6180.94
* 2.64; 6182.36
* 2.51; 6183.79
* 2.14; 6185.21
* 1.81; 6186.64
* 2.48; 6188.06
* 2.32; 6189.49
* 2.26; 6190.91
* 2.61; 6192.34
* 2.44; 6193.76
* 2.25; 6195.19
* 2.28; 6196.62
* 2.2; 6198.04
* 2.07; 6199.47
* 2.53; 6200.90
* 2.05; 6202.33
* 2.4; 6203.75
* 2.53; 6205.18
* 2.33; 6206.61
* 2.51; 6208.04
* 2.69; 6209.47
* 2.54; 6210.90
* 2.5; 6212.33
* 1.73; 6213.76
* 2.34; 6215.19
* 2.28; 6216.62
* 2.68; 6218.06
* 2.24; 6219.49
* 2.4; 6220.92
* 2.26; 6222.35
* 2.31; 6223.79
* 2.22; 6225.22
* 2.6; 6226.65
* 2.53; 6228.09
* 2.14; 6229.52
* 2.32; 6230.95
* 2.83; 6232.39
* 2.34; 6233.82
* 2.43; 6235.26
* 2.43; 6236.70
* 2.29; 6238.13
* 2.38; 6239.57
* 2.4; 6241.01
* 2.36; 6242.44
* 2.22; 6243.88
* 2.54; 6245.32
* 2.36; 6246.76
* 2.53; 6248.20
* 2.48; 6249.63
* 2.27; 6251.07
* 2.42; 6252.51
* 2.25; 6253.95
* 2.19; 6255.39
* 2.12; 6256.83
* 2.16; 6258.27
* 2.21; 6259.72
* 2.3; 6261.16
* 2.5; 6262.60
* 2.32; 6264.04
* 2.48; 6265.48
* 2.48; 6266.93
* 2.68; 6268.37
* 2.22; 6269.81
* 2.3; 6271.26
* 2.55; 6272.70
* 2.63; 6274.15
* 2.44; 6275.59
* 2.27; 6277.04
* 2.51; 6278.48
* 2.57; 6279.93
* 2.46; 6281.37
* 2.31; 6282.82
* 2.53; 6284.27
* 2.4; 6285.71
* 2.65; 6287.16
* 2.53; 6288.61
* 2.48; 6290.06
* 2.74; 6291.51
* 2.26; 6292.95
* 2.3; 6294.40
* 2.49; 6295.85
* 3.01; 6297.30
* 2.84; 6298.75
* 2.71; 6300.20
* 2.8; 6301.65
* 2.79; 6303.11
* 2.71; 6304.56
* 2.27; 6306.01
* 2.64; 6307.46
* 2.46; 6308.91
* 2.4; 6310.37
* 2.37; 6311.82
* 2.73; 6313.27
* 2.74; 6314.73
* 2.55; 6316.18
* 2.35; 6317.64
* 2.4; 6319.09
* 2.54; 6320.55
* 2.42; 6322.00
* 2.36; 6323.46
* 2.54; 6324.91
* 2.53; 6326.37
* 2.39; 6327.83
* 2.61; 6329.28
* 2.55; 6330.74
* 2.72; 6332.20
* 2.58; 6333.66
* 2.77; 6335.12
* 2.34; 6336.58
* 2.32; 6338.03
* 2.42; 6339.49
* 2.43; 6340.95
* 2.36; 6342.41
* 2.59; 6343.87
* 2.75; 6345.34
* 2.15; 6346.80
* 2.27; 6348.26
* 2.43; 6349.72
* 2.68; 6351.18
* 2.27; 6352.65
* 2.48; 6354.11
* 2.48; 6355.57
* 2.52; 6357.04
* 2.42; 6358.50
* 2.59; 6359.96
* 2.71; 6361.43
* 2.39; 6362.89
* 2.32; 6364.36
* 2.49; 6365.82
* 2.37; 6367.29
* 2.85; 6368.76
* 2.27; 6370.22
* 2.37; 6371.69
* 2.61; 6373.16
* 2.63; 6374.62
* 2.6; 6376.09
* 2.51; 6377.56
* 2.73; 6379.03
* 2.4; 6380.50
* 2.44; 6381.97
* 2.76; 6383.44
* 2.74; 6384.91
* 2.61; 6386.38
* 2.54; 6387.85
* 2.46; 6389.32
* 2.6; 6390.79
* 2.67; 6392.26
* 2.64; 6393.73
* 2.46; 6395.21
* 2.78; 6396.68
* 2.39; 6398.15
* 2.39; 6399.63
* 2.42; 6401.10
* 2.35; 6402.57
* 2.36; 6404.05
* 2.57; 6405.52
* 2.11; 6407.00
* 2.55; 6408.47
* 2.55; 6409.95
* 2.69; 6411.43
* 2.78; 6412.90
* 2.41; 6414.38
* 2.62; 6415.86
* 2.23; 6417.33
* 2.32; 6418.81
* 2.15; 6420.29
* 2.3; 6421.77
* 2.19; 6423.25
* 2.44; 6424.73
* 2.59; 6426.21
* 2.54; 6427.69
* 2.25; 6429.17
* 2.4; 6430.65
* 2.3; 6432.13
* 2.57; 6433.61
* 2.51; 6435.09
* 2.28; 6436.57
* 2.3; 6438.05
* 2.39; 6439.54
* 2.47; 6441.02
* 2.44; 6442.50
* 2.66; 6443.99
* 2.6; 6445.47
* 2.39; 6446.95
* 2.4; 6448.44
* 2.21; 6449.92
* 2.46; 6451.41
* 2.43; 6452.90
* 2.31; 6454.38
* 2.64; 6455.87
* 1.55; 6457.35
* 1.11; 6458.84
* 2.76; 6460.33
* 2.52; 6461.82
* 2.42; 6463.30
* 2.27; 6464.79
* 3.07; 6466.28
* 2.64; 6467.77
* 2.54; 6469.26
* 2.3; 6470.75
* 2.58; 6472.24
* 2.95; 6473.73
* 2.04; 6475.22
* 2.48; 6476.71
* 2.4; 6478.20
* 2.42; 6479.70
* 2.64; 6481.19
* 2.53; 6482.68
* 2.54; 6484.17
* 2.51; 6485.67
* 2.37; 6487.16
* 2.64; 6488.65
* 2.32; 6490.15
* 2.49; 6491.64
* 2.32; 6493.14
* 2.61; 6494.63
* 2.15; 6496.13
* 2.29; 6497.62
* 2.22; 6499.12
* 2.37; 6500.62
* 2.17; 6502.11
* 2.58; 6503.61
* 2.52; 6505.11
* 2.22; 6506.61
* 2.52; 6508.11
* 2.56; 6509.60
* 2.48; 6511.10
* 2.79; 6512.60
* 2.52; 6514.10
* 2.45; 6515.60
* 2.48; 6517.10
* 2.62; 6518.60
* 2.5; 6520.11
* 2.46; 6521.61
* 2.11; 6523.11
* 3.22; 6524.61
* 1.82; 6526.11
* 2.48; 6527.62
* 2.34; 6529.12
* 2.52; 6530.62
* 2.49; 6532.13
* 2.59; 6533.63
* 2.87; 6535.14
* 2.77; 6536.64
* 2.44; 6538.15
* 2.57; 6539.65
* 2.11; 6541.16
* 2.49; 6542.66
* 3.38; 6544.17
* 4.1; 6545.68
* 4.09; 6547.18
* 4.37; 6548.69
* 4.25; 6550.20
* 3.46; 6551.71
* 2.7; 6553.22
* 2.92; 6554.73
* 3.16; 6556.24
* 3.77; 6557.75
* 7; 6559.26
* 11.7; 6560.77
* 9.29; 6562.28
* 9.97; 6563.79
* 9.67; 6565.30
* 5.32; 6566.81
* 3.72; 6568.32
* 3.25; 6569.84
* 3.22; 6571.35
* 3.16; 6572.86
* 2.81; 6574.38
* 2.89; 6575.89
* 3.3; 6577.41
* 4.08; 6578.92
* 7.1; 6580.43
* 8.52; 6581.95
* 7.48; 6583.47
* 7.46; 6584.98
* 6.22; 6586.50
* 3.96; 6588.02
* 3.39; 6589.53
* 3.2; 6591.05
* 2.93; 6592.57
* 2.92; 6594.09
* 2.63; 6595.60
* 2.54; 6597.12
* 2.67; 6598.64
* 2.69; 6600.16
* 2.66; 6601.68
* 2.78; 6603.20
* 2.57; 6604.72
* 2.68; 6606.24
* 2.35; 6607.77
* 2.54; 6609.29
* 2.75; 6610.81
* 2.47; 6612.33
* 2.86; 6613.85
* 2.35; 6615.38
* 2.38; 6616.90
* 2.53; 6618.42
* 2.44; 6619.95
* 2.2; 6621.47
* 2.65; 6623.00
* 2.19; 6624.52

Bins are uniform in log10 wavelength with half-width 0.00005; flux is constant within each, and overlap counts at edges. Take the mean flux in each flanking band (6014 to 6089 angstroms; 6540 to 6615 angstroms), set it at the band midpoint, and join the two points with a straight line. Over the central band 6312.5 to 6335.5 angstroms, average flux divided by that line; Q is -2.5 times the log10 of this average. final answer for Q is 0.311 mag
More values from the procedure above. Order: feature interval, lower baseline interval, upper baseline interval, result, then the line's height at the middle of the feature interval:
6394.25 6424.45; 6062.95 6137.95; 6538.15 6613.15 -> 0.44 mag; 3.64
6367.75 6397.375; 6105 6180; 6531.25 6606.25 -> 0.32 mag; 3.46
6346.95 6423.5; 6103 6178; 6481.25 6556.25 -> 0.05 mag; 2.6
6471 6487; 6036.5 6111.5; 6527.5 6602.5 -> 0.49 mag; 3.92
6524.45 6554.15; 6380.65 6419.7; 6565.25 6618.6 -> 0.15 mag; 3.38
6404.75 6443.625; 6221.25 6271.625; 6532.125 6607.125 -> 0.36 mag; 3.39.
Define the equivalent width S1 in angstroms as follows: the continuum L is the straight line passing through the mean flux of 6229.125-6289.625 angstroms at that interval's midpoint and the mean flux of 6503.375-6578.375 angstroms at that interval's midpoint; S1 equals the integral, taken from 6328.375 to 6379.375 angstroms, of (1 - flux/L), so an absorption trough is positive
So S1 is 5.5 angstroms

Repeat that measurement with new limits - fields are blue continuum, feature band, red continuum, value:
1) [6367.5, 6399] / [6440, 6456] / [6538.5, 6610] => 3.6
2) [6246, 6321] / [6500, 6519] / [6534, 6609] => 6.7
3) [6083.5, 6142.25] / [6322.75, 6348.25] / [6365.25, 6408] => 0.4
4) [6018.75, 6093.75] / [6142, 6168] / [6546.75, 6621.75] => 3.3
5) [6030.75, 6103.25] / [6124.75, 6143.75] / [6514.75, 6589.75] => 1.4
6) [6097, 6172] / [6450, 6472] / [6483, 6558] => 2.5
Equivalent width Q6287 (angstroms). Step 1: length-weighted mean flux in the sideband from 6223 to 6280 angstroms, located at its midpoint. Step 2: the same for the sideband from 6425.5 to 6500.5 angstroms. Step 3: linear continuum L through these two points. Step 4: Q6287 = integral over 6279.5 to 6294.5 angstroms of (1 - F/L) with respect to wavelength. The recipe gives -0.6 angstroms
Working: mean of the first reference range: 2.39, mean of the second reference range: 2.42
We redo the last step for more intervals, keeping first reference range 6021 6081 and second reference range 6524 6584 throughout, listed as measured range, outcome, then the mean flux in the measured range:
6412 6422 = 3.66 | 2.41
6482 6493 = 4.27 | 2.48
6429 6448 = 7.08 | 2.43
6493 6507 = 5.96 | 2.35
